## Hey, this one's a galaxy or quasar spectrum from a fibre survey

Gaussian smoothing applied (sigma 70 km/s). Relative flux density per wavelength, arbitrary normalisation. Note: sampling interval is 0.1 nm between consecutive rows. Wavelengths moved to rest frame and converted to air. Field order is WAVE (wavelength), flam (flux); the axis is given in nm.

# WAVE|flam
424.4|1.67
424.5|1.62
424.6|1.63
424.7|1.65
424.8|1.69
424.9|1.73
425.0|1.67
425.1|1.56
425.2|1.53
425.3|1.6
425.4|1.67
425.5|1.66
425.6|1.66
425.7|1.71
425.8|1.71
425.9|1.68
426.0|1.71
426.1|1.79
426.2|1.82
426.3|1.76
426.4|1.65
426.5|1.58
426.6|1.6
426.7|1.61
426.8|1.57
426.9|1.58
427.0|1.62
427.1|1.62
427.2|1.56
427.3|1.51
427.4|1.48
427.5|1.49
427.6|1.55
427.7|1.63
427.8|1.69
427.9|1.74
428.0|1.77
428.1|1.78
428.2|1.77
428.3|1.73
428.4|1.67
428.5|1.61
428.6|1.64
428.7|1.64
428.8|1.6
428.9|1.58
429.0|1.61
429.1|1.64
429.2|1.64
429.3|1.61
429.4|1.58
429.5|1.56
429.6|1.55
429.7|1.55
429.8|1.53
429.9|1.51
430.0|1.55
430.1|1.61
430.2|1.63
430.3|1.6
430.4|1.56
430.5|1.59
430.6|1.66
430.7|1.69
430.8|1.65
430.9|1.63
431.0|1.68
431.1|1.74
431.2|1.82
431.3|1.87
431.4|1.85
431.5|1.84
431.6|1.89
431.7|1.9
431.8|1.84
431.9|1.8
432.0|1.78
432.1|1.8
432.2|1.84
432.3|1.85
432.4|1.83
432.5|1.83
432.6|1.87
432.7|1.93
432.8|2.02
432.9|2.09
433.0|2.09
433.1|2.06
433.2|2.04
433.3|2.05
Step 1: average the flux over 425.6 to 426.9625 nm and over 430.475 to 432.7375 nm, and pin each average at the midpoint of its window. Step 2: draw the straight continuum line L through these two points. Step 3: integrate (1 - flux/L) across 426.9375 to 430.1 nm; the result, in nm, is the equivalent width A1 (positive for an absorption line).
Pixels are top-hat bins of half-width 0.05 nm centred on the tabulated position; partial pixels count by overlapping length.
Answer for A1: 0.20 nm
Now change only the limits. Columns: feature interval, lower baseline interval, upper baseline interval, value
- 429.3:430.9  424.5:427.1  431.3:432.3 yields 0.177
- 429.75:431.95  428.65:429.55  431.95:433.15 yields 0.079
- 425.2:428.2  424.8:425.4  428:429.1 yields -0.004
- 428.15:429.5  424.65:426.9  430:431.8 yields 0.046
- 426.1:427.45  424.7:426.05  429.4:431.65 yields 0.033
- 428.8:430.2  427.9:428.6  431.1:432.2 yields 0.142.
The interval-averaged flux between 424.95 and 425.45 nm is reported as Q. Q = 1.61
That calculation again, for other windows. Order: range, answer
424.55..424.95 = 1.67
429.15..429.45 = 1.61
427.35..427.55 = 1.48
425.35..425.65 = 1.66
